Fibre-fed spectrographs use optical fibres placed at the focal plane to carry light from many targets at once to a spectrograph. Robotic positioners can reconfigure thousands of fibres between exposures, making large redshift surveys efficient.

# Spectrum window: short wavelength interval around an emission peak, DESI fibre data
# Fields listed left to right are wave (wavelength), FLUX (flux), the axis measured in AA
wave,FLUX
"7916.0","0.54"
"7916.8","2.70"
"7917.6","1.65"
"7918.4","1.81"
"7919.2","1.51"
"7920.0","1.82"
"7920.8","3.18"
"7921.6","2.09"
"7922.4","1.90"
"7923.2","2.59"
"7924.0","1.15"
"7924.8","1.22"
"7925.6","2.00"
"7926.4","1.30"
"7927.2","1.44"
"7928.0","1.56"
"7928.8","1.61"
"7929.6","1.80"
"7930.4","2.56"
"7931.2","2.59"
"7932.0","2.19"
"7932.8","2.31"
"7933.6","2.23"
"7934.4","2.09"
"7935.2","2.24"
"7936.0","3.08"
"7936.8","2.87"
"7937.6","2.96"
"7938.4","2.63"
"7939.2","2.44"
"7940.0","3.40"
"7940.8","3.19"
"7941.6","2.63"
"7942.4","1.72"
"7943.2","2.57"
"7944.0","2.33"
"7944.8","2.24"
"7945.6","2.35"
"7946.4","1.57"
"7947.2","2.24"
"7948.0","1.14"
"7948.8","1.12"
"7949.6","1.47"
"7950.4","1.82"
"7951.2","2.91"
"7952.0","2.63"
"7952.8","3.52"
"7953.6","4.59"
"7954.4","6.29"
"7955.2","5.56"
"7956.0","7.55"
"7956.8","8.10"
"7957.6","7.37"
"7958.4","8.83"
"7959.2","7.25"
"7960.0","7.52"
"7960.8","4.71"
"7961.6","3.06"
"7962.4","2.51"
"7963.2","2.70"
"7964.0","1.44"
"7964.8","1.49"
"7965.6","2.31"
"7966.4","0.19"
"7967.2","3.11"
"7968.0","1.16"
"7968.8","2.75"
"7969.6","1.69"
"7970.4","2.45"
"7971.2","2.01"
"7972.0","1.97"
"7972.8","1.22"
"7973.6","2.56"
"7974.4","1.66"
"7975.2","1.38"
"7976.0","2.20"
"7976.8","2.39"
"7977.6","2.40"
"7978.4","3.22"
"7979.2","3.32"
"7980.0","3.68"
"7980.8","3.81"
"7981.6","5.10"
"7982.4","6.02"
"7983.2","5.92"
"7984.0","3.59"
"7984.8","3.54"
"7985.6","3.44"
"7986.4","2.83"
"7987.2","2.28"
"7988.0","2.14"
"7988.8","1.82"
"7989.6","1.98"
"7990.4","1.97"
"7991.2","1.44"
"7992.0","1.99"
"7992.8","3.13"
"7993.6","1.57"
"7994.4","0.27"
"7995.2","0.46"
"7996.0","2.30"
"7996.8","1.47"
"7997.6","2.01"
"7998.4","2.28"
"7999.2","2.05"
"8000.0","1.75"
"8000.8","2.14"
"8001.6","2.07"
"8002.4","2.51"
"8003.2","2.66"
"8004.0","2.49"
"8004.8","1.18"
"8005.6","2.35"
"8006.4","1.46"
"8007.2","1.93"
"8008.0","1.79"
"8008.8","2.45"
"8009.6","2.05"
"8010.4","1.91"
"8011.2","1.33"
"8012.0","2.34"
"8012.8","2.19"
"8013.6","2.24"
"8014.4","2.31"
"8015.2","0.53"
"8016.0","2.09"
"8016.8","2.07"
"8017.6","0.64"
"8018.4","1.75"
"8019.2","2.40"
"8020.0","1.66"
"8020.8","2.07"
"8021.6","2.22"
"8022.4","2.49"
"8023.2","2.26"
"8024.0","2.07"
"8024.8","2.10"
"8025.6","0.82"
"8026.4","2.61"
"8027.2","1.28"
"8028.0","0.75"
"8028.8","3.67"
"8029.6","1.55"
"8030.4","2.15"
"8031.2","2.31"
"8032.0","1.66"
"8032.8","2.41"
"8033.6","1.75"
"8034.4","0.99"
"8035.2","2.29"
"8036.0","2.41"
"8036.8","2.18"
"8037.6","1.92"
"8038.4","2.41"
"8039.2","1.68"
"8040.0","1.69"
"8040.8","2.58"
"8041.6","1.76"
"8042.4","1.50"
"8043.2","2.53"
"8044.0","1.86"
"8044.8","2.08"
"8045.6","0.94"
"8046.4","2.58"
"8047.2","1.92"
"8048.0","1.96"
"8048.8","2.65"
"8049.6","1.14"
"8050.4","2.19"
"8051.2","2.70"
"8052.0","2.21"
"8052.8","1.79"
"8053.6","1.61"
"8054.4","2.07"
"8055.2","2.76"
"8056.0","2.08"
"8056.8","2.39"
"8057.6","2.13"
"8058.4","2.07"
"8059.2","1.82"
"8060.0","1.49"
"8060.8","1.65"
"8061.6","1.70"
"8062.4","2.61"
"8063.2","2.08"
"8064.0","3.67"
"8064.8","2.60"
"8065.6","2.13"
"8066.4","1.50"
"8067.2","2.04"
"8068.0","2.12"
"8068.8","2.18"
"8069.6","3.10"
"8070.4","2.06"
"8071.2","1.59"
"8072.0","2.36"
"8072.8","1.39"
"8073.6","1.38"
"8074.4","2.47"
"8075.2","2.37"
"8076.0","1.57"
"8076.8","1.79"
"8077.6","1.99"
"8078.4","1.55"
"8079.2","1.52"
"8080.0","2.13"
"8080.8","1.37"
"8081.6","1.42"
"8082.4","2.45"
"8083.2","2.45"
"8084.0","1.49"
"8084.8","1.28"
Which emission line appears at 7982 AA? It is [N II] 6583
